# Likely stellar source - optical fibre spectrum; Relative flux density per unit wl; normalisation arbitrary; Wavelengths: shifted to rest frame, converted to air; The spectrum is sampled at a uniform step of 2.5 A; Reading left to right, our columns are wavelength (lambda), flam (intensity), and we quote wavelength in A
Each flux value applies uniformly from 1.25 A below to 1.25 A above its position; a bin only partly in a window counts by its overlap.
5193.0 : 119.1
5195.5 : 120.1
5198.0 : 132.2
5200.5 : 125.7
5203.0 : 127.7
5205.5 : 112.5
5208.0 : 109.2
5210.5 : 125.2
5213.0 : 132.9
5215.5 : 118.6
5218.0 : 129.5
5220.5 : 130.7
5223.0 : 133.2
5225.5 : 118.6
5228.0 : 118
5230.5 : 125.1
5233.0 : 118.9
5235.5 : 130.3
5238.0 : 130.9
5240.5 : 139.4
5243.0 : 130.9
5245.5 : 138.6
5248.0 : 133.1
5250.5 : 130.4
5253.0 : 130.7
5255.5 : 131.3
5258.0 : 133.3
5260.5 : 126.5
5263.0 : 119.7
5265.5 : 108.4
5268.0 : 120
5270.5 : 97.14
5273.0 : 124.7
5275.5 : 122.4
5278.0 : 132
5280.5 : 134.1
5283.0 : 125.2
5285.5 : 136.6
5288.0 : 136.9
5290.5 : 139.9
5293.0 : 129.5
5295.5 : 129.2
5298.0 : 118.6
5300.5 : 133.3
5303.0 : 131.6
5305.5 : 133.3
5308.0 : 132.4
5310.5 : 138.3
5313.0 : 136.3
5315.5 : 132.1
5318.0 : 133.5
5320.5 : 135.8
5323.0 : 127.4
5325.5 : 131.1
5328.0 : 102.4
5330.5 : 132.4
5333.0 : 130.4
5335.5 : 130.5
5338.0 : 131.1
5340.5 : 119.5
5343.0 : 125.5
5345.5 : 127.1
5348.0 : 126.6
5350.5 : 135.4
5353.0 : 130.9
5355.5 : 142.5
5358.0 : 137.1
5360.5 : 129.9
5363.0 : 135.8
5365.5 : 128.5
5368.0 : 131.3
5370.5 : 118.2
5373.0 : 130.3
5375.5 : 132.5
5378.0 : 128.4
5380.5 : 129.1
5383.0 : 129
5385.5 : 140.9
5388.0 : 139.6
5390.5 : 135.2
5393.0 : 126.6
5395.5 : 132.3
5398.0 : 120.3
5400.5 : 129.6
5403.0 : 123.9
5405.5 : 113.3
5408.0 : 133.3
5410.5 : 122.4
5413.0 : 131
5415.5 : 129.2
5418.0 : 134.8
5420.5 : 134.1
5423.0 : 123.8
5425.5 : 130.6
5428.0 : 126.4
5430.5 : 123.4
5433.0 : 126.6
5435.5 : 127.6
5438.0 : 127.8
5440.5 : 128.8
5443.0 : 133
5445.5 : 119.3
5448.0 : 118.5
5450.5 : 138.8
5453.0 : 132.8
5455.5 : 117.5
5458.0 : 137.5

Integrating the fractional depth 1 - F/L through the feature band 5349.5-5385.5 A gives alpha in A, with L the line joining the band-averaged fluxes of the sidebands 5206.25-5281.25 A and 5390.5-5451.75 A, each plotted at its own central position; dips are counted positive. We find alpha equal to -1.3 A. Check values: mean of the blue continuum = 126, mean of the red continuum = 127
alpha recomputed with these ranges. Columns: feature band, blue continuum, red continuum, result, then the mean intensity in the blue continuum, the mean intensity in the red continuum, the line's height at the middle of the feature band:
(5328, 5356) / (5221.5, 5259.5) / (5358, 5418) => 0.2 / 130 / 129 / 129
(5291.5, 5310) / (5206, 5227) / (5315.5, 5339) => -0.4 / 124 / 128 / 127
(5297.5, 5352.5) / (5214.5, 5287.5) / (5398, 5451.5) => -1.1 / 127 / 127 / 127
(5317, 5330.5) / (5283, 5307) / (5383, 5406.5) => 0.5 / 132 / 129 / 131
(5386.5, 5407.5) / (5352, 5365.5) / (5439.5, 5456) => 0.6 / 135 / 127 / 132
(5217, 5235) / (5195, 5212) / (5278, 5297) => 0.0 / 122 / 133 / 125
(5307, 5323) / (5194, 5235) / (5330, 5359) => -0.6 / 124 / 131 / 129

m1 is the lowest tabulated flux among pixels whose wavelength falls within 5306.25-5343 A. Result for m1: 102.4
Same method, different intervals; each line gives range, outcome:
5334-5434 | 113.3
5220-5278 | 97.14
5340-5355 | 119.5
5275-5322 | 118.6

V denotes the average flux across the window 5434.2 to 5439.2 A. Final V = 128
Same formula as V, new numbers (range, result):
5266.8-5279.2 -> 119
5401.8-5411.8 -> 123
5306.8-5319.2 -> 135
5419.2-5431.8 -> 128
